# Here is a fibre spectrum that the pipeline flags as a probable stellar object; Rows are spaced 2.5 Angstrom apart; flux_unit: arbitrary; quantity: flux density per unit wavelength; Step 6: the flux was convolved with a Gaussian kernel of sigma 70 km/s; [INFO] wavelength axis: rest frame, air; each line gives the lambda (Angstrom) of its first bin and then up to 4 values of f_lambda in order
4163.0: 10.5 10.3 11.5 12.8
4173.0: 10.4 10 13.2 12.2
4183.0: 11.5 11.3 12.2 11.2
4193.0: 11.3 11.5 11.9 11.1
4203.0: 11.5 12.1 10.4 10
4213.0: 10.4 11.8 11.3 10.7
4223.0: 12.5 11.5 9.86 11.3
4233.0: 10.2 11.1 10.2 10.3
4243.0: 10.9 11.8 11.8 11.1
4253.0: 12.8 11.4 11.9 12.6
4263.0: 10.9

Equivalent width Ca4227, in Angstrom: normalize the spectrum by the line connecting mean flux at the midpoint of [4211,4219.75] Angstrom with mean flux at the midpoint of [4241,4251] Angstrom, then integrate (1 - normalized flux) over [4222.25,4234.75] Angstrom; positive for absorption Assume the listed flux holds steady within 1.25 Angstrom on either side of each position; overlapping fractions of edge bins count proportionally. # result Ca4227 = 0.2 Angstrom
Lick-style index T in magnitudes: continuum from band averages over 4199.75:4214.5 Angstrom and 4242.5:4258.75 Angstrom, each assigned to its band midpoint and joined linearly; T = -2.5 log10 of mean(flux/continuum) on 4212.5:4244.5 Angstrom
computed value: 0.03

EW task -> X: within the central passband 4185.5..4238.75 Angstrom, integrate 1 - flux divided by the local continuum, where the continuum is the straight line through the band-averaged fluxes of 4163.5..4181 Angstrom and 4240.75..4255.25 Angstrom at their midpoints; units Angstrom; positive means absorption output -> 1.5 Angstrom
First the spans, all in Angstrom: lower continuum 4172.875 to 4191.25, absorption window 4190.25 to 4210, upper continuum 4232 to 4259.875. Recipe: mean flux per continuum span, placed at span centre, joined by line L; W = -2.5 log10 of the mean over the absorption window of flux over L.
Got 0.01 mag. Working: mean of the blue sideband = 11.6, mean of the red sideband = 11.3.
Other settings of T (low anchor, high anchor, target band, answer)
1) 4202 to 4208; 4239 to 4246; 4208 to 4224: 0.028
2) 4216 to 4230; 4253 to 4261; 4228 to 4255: 0.054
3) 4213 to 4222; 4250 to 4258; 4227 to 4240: 0.093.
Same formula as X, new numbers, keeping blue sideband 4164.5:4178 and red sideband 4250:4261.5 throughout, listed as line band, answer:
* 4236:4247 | 1.0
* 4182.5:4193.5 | -0.1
